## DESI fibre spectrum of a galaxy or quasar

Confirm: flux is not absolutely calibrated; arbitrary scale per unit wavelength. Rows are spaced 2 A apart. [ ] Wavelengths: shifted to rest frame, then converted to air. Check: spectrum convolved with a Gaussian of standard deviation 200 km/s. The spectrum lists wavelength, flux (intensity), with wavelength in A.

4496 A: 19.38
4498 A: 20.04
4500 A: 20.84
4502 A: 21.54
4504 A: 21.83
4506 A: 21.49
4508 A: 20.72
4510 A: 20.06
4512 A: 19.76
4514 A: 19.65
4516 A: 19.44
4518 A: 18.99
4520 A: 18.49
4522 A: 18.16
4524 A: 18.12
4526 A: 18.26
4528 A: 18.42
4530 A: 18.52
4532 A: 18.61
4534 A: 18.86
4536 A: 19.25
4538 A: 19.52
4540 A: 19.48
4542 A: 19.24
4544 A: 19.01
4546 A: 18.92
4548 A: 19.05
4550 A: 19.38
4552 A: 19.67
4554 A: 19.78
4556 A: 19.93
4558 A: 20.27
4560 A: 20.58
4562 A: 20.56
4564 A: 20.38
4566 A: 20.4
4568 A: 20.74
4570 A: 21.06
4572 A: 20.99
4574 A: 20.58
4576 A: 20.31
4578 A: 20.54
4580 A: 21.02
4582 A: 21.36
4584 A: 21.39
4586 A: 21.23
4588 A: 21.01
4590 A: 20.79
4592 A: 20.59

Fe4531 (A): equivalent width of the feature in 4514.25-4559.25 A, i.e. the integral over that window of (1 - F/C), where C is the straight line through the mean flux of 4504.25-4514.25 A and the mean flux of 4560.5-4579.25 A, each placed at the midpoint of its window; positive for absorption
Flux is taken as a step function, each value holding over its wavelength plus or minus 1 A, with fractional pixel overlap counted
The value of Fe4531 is 3.2 A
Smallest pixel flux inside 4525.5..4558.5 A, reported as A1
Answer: 18.26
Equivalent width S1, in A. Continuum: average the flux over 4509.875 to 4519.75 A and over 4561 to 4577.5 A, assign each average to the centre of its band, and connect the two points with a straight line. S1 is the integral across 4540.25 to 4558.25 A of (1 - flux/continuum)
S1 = 0.7 A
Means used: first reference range 19.5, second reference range 20.6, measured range 19.4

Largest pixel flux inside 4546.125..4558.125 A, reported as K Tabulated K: 20.27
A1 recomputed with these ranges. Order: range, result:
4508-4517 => 19.44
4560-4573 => 20.38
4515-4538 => 18.12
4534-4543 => 18.86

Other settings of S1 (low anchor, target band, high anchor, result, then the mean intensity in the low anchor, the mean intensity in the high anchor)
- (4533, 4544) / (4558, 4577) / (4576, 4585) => -0.1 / 19.2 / 21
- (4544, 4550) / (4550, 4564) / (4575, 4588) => -0.3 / 19.1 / 21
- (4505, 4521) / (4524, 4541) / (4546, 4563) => 0.9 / 19.8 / 19.8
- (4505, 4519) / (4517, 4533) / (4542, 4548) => 1.0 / 20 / 19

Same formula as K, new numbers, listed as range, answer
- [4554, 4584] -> 21.39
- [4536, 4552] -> 19.67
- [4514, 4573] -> 21.06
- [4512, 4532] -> 19.76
